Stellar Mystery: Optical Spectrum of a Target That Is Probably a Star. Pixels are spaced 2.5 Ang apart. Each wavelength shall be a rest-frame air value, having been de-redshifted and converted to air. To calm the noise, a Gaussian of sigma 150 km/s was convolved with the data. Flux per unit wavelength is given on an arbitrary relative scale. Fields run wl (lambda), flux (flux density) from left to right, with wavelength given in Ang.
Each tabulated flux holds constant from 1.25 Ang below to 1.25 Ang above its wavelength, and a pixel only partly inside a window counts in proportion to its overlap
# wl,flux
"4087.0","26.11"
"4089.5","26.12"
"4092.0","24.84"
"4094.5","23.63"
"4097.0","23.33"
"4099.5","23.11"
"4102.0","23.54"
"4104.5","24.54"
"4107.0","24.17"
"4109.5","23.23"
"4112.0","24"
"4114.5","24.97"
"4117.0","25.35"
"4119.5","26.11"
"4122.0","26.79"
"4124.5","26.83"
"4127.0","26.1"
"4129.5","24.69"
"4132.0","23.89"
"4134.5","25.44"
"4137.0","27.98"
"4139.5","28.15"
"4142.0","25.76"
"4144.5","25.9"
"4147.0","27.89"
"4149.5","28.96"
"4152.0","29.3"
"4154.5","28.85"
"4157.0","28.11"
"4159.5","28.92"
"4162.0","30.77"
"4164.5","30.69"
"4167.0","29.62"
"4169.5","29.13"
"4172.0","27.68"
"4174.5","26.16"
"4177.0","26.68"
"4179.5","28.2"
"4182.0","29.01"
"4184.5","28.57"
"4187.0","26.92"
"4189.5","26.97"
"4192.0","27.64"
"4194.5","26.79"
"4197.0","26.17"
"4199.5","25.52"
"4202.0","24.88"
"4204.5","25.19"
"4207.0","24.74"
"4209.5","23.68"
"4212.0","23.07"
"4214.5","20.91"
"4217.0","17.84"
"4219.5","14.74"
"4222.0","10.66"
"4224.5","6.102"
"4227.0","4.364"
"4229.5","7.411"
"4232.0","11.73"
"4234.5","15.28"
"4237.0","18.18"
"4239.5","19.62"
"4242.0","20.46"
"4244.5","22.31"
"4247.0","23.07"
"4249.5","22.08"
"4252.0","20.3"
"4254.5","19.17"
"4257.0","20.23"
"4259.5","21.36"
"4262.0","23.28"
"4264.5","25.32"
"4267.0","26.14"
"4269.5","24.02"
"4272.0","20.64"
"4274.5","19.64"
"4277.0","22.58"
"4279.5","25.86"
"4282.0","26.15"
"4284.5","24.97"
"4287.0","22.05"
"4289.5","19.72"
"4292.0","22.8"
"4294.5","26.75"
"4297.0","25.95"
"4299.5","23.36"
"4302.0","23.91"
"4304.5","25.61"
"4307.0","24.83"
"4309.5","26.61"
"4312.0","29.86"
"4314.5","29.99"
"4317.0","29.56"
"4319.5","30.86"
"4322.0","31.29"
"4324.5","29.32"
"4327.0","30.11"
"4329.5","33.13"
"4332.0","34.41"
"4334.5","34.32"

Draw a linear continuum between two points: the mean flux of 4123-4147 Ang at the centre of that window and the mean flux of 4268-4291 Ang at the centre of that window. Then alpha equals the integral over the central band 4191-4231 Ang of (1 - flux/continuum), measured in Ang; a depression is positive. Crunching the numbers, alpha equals 8.62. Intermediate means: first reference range 26.2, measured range 19.3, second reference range 22.9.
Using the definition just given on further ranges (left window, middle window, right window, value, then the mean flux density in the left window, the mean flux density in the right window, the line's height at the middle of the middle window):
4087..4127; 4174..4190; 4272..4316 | -1.85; 24.8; 24.7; 24.7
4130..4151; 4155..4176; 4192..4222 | -3.04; 26.7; 22.7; 25.2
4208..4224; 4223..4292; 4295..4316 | 7.49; 18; 26.3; 21.9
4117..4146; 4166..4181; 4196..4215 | -1.65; 26.1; 24.4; 25.1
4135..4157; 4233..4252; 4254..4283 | 3.09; 27.8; 22.9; 24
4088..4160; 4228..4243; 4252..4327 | 5.97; 25.8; 24.9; 25.2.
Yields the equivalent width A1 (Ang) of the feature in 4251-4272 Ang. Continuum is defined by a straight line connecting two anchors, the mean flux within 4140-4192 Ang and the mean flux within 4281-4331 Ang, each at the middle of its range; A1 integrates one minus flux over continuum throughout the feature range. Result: 3.8 Ang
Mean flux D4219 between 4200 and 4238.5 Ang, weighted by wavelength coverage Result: 16.8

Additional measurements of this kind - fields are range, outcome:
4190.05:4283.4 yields 20.5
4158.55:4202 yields 27.9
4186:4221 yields 23.8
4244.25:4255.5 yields 21.4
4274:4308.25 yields 24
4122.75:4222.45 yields 26.1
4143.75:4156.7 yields 28.3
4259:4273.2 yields 23.6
